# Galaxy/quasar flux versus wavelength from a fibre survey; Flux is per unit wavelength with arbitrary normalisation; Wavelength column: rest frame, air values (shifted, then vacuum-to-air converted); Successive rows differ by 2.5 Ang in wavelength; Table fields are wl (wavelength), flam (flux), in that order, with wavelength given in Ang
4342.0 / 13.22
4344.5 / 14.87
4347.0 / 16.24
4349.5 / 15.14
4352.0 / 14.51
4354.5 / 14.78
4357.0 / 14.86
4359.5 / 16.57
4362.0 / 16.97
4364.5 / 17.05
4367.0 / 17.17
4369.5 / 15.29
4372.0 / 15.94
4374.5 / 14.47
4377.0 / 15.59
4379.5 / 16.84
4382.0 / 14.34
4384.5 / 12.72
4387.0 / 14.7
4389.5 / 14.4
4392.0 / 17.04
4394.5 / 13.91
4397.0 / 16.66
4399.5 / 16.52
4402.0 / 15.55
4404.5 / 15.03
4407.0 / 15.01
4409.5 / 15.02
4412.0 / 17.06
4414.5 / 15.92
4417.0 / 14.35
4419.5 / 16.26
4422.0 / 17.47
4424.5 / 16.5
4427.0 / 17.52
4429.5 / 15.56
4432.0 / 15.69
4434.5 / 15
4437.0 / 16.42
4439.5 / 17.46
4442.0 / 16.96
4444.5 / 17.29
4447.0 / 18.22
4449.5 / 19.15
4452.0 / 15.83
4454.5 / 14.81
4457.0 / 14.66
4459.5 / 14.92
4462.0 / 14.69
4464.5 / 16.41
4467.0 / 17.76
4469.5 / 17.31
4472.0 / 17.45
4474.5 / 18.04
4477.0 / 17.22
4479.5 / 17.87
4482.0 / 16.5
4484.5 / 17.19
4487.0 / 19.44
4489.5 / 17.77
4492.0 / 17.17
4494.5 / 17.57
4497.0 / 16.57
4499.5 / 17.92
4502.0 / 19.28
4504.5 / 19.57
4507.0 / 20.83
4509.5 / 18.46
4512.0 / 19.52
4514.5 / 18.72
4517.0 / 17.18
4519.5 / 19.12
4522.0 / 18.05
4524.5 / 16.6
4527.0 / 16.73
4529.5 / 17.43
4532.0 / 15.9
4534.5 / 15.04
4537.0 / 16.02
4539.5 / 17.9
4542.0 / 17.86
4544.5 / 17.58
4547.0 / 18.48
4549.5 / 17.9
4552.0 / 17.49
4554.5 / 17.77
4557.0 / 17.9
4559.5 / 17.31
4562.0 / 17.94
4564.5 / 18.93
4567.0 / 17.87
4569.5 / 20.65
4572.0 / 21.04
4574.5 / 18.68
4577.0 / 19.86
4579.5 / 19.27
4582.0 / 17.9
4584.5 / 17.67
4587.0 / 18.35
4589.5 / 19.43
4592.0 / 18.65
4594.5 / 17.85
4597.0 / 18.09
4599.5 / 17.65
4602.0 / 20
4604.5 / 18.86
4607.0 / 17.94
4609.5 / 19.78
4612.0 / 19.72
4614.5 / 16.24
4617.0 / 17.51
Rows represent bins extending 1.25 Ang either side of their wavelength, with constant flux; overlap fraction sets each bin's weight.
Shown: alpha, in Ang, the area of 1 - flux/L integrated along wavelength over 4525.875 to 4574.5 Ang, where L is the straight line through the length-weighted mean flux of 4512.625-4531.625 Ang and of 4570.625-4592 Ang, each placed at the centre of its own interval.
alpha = 1.4 Ang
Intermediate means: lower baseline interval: 17.7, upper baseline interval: 19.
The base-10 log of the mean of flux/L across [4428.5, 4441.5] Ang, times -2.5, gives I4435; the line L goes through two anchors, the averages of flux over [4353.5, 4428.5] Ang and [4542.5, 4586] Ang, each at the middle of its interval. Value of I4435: 0.02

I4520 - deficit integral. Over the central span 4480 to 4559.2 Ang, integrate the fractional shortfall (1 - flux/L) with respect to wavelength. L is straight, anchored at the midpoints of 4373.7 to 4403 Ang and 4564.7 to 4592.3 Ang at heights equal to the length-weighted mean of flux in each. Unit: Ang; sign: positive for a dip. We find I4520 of 0.3 Ang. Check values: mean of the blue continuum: 15.2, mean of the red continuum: 19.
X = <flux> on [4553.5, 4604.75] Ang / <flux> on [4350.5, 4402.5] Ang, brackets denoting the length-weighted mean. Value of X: 1.20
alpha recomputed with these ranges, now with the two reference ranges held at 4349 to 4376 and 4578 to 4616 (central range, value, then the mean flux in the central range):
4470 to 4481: -0.3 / 17.6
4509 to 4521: -0.7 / 18.6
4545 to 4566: 0.1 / 18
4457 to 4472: 0.7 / 16.2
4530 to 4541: 0.9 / 16.3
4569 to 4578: -0.9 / 20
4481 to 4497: -0.3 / 17.5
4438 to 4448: -0.5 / 17.4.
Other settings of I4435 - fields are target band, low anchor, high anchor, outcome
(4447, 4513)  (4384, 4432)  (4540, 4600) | -0.03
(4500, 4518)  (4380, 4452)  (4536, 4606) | -0.10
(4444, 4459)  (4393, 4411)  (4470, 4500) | 0.01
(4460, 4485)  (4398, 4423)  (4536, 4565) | -0.02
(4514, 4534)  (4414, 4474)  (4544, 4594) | 0.03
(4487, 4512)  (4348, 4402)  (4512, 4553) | -0.09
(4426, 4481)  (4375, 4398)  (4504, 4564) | -0.02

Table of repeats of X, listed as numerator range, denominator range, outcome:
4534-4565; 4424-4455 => 1.05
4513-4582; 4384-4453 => 1.12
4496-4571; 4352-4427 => 1.15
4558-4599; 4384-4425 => 1.20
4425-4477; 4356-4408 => 1.07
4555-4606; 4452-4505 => 1.09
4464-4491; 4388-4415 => 1.12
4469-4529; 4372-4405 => 1.18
